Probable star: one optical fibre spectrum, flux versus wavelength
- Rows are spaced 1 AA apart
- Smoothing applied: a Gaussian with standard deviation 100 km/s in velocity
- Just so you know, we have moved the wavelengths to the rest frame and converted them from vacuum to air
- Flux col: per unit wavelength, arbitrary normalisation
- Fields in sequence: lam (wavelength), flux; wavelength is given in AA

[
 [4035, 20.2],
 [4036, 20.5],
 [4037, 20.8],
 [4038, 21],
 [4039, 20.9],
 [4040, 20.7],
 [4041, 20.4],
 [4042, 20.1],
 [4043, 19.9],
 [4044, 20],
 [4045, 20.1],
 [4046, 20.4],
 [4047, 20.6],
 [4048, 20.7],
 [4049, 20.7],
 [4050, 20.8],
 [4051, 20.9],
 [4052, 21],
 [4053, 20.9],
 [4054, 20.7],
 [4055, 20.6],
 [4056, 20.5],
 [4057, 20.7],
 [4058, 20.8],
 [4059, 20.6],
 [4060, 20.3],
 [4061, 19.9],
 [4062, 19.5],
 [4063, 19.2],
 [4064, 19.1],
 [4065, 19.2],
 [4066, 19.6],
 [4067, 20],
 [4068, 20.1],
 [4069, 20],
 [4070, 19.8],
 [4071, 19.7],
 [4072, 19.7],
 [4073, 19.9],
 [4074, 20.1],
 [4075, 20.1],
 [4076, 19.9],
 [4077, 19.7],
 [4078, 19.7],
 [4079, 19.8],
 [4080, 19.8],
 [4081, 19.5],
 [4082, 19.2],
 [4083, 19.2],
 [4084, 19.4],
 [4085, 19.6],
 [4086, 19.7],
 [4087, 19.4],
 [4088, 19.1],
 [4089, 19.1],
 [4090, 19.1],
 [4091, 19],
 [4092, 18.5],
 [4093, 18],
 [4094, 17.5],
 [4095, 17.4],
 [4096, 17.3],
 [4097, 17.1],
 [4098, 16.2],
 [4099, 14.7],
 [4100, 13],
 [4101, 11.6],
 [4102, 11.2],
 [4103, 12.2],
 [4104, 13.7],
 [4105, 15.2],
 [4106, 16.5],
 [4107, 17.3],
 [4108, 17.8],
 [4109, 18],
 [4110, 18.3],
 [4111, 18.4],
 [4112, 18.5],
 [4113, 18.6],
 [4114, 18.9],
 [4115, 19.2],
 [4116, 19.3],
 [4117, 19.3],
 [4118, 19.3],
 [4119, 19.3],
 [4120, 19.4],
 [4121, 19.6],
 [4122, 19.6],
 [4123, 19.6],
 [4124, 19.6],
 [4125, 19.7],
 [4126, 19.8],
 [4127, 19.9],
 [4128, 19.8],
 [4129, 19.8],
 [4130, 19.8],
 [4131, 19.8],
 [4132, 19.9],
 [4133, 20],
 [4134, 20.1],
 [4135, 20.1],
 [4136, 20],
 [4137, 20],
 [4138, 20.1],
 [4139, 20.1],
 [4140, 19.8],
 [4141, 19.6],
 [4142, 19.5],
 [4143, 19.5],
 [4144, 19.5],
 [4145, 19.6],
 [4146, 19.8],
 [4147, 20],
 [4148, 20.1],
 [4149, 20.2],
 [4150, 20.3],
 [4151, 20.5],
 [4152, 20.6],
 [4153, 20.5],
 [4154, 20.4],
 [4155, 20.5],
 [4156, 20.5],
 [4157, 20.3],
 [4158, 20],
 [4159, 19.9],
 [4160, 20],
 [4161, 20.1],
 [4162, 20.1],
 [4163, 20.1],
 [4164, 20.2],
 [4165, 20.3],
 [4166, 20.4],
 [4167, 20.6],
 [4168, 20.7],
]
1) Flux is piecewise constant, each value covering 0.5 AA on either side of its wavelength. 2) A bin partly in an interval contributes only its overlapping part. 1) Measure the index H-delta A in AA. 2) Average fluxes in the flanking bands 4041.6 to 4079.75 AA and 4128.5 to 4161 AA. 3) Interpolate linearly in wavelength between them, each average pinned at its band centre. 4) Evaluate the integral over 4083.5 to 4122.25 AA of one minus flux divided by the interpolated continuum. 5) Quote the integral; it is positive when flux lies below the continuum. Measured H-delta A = 4.9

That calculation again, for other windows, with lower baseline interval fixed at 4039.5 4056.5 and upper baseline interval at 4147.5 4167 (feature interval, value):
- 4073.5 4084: 0.40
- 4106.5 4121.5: 1.20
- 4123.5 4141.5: 0.40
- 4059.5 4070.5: 0.42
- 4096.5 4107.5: 3.22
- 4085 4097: 1.11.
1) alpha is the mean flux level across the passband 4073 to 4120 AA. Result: 17.9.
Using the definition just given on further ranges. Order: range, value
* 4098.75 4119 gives 16.6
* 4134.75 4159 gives 20.1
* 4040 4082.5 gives 20.1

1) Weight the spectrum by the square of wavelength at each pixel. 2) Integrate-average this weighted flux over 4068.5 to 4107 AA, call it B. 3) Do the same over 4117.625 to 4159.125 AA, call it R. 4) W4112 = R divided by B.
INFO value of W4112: 1.14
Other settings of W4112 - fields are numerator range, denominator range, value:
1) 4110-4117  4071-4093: 0.98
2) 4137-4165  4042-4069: 1.04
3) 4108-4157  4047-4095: 1.03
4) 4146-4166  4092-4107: 1.36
